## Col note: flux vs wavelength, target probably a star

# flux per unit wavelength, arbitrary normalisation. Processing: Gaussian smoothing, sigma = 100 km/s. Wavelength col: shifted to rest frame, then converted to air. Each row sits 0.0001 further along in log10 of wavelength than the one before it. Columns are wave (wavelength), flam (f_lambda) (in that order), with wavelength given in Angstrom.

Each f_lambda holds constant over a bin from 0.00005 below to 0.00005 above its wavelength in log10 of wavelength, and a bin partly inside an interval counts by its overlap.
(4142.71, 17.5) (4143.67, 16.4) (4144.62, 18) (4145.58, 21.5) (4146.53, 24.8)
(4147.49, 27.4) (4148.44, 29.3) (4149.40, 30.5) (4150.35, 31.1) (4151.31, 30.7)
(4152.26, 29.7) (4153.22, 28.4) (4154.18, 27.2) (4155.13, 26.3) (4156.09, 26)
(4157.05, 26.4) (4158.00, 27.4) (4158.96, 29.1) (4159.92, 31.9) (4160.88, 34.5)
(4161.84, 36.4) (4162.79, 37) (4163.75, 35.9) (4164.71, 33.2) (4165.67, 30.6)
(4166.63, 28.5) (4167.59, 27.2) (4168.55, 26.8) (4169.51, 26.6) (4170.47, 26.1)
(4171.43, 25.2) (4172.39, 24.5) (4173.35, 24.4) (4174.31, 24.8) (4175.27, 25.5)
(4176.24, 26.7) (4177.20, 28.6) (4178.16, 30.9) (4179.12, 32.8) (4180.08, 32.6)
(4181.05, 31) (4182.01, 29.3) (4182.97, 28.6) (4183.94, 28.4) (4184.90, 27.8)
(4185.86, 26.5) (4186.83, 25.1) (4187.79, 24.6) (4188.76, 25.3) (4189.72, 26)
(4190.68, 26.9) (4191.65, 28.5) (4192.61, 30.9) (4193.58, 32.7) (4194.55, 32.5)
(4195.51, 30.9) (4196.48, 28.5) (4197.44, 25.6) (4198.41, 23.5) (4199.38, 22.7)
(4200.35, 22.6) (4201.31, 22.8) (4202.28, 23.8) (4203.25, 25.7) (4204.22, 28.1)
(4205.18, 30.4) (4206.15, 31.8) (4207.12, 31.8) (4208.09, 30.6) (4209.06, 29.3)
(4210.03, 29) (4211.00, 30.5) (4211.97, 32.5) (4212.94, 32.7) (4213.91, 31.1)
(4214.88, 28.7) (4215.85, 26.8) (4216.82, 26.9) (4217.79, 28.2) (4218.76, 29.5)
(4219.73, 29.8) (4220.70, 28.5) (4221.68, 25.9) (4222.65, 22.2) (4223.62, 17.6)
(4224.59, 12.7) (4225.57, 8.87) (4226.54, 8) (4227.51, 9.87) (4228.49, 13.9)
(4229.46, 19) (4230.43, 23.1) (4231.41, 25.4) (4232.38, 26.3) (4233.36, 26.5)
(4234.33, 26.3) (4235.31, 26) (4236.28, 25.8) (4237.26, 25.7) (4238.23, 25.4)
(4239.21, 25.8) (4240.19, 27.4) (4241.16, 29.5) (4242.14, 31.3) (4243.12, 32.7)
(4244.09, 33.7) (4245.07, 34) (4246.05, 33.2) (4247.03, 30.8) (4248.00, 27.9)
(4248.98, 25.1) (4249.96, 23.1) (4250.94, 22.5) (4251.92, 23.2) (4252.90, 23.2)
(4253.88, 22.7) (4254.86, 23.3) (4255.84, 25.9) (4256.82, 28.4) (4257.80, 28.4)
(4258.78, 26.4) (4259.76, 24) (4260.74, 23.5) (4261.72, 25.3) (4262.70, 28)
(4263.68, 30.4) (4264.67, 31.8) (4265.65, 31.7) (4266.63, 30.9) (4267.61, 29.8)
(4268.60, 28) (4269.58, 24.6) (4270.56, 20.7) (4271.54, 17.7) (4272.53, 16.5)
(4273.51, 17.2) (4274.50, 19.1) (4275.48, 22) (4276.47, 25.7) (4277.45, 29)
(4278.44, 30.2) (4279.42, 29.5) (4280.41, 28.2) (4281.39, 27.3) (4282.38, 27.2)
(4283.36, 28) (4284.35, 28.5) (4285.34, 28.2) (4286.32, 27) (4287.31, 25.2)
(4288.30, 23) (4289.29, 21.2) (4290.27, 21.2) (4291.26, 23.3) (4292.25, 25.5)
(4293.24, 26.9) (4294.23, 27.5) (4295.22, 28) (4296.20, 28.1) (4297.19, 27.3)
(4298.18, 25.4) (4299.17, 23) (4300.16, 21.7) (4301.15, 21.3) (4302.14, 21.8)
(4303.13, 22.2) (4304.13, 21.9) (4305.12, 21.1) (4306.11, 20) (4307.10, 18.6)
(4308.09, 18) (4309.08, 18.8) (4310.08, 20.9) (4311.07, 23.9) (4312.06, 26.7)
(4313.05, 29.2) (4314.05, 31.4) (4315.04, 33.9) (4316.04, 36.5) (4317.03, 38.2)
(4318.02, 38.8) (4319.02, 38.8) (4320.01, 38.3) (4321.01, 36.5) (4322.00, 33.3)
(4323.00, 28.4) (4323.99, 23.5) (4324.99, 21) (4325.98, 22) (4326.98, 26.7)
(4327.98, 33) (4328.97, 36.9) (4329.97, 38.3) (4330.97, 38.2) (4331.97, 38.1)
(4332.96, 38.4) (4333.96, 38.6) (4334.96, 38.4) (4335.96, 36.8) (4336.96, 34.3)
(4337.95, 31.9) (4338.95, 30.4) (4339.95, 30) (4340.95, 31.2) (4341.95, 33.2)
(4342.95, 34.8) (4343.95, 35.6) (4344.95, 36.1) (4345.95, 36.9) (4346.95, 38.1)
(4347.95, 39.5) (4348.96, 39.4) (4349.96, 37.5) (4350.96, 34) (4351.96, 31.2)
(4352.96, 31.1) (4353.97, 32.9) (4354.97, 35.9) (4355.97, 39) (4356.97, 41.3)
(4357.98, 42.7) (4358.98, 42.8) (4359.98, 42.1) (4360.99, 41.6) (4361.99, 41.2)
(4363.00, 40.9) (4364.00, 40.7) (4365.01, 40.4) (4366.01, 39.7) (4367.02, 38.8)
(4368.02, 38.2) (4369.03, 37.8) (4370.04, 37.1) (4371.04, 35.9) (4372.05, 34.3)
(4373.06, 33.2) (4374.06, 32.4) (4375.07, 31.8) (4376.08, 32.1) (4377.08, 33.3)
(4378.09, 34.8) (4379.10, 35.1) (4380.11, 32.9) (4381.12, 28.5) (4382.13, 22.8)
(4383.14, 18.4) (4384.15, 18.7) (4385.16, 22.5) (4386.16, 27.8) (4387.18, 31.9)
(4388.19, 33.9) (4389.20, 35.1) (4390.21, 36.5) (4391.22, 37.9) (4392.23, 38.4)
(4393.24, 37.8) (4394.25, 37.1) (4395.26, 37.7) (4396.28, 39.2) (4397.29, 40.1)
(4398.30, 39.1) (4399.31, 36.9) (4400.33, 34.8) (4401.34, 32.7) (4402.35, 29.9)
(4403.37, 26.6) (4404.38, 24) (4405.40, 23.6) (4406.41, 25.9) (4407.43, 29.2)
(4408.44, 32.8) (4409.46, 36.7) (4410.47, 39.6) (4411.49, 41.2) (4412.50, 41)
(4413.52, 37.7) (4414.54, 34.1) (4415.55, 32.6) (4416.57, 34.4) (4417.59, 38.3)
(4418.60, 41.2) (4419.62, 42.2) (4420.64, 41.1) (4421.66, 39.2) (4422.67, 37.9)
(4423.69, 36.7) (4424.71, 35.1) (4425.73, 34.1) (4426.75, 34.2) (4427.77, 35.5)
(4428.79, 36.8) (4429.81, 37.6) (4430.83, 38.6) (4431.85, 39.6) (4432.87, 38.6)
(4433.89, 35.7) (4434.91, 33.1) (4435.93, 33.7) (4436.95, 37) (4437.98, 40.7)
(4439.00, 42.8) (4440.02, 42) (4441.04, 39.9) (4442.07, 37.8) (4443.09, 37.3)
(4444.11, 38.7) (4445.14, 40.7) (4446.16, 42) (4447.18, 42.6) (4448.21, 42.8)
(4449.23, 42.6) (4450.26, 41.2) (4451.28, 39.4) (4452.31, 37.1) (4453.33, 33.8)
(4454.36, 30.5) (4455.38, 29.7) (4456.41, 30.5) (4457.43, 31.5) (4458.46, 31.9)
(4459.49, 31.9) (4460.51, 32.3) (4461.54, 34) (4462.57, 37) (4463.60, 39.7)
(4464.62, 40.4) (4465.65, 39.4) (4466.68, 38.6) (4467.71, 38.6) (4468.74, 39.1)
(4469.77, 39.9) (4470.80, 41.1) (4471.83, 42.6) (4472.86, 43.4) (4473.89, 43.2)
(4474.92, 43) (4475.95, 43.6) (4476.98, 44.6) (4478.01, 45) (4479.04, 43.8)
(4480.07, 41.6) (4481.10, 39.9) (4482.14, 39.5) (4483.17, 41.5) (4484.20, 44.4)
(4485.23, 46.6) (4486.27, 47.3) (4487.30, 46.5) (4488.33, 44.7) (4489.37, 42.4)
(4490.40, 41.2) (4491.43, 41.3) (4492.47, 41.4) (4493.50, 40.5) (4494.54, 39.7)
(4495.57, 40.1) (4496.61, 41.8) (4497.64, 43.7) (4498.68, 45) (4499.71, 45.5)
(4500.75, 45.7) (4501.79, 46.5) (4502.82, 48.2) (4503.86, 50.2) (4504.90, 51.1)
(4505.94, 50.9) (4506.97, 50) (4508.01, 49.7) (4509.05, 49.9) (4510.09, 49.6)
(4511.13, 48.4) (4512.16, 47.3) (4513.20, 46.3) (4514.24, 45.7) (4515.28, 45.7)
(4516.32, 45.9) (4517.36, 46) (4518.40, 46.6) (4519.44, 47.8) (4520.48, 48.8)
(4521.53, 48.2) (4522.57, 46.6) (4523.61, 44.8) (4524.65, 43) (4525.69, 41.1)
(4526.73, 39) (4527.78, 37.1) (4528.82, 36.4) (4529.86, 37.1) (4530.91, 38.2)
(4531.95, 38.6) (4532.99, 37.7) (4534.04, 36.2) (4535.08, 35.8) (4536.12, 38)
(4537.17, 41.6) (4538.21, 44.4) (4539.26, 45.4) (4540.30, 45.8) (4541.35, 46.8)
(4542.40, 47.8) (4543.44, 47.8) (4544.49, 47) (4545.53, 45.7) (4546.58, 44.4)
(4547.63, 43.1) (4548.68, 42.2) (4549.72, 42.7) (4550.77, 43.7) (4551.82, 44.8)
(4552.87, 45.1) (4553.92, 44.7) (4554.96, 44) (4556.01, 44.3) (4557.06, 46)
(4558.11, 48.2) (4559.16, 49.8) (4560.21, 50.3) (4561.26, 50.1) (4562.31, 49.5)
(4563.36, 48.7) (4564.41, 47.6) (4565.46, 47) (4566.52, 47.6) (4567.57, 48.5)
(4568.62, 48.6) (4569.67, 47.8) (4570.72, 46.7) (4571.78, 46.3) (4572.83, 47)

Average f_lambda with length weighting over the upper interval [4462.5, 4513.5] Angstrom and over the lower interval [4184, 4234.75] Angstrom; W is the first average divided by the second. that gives 1.7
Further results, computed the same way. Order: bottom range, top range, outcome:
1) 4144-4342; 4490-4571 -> 1.64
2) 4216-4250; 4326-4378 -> 1.46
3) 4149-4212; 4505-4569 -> 1.58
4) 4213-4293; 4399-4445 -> 1.42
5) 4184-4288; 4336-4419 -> 1.33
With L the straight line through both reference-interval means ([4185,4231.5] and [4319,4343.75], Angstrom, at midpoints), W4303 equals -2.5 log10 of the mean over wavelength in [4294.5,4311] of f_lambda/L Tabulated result 0.36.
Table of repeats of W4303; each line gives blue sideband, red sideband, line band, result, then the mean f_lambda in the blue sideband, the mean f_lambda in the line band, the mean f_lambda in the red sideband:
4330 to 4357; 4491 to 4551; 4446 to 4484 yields 0.071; 35.6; 38.9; 44.2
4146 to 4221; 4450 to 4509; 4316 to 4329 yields 0.085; 28.6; 32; 41.4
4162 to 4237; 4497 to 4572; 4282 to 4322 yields 0.213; 26.7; 26.7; 45.4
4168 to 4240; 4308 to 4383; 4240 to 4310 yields 0.179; 26.2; 25.5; 34.2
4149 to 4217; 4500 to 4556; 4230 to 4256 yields 0.169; 28.7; 26.9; 44.6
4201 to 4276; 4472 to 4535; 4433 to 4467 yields 0.086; 25.7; 37.2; 44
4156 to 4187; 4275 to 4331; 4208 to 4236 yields 0.170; 29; 24.3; 27.2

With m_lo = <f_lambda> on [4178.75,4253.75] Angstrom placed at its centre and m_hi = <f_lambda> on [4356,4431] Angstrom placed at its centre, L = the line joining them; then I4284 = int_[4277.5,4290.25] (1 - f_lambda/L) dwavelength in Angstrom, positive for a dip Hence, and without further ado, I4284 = 1.3 Angstrom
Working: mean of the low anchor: 26.5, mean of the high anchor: 35.2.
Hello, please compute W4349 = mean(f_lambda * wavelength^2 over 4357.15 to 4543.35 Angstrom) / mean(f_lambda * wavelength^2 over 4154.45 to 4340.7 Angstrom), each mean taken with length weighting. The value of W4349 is 1.57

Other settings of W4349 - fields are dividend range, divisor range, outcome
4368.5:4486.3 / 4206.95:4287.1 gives 1.53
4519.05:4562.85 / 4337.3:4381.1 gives 1.31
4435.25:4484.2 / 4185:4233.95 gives 1.71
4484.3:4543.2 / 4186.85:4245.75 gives 1.93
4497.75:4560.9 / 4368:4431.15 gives 1.39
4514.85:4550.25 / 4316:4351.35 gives 1.37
